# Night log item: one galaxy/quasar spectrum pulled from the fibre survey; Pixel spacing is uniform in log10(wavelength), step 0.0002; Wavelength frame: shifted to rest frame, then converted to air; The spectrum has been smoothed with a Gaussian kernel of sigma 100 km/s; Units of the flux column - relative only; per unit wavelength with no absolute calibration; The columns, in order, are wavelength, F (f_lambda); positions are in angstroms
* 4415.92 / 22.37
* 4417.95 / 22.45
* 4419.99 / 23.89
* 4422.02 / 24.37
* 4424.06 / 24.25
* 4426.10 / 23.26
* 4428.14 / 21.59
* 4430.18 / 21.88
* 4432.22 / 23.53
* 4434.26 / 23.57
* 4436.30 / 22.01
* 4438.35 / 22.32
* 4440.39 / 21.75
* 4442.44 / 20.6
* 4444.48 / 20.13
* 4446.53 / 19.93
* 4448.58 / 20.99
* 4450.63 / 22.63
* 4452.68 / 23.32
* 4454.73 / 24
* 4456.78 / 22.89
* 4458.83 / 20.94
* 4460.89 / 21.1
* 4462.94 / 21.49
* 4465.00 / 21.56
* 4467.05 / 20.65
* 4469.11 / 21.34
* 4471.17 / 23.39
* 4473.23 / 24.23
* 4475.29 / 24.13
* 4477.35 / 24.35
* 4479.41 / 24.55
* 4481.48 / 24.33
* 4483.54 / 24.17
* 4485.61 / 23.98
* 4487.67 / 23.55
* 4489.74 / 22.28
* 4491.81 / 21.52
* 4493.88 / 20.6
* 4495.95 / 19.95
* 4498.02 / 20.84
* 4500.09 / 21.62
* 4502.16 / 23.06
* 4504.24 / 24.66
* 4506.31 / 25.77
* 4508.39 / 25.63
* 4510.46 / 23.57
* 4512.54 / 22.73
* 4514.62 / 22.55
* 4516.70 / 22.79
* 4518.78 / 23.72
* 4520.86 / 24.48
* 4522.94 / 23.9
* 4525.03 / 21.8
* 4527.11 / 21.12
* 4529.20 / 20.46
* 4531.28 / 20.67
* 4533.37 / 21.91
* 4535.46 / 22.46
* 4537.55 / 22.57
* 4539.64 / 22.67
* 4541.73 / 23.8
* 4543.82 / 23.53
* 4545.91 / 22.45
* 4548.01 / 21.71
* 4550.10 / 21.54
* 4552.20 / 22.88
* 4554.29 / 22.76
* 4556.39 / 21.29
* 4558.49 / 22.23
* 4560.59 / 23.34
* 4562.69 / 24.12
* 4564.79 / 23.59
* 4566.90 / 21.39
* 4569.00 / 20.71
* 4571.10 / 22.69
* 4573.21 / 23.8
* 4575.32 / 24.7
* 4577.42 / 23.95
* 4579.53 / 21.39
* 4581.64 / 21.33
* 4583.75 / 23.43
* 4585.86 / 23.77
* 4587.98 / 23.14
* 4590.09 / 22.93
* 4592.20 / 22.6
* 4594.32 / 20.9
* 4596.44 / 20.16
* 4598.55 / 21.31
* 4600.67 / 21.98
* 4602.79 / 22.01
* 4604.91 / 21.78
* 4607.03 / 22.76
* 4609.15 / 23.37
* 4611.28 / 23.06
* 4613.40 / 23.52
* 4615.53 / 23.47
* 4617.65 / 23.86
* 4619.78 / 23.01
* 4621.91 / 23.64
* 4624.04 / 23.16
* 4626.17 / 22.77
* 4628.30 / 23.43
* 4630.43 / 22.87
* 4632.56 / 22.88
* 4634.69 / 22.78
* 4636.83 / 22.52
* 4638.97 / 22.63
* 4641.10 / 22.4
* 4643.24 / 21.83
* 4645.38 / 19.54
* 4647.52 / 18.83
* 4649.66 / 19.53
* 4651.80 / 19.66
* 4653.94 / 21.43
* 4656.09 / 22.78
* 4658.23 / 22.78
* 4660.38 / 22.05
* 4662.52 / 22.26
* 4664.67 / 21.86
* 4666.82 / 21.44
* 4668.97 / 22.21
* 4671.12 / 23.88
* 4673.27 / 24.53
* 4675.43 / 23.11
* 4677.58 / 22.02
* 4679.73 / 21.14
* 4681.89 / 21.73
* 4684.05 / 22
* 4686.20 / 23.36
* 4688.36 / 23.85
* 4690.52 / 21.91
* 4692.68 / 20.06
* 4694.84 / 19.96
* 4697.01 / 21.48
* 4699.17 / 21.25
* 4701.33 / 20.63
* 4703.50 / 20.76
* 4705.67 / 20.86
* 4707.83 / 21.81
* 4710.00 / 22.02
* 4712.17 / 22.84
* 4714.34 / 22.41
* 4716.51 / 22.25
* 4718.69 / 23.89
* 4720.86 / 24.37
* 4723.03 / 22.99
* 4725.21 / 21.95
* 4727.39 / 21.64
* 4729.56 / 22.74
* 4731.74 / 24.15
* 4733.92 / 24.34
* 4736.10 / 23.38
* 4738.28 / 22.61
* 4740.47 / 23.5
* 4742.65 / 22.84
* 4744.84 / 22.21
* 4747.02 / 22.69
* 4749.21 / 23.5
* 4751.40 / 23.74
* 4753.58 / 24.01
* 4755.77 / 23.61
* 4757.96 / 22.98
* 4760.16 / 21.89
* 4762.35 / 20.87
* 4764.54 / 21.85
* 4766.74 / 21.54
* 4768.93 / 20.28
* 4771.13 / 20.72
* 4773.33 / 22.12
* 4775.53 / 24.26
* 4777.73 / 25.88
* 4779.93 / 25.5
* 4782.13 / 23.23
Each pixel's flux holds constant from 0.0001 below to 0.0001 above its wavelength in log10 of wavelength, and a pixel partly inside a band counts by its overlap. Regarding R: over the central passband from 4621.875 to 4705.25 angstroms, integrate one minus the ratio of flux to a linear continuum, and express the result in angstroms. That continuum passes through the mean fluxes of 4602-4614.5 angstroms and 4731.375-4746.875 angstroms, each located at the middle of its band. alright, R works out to 3.66 angstroms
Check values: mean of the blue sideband 22.8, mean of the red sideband 23.2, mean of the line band 21.9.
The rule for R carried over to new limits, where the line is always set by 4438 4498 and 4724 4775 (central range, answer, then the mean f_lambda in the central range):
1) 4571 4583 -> -0.33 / 23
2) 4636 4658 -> 1.28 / 21.2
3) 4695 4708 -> 0.88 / 21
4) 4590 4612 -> 0.39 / 22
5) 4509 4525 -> -0.73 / 23.4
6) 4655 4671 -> 0.14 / 22.3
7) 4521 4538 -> 0.28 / 22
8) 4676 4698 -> 0.72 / 21.8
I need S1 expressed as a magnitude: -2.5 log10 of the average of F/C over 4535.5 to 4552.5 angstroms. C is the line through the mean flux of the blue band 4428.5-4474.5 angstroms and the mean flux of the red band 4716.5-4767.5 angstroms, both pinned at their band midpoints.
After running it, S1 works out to -0.02 mag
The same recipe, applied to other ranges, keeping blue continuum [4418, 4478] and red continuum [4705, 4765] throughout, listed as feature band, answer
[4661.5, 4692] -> 0.011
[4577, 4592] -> -0.009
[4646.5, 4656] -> 0.128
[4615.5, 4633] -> -0.028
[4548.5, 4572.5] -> 0.007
